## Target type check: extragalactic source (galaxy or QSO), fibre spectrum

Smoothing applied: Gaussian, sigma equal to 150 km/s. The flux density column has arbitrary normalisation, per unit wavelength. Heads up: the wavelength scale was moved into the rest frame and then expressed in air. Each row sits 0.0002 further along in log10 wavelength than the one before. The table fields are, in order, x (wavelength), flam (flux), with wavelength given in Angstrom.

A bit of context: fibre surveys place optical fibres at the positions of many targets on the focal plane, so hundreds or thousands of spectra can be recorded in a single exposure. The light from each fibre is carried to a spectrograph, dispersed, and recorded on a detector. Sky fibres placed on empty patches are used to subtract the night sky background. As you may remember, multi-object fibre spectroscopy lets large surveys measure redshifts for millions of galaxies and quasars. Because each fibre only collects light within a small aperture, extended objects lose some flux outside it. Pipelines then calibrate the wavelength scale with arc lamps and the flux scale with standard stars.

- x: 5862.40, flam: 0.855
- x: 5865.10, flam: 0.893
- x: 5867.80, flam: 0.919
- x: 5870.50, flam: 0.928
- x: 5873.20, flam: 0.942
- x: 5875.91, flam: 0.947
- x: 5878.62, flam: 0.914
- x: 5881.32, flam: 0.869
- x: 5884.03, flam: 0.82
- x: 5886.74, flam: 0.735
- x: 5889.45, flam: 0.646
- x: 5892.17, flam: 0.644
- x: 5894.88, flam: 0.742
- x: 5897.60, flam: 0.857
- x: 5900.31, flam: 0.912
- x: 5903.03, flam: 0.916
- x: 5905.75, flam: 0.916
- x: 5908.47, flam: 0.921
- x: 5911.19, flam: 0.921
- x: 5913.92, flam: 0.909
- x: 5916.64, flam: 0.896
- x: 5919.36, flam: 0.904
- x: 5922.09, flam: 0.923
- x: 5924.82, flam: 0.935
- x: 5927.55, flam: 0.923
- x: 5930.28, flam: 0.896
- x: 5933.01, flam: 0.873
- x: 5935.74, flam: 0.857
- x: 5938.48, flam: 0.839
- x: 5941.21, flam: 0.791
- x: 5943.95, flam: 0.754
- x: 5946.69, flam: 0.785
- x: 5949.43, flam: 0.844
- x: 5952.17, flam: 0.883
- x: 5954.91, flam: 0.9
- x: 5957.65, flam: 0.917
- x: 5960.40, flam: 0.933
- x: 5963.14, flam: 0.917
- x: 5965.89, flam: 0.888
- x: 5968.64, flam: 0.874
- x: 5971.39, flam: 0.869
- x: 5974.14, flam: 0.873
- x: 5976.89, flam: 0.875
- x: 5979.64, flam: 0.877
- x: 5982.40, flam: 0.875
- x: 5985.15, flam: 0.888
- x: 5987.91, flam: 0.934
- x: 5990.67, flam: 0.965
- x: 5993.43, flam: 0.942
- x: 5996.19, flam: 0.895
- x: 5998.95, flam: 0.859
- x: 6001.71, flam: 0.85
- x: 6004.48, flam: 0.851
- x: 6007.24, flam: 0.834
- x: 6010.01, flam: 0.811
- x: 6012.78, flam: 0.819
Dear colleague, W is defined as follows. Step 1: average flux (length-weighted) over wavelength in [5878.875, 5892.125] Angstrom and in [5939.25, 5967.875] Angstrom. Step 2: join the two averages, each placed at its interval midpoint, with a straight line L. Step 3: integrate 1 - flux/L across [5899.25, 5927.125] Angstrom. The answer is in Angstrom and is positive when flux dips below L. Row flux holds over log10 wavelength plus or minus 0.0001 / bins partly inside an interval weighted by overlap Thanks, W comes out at -3.8 Angstrom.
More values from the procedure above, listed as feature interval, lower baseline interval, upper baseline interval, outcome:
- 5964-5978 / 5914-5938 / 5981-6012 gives 0.2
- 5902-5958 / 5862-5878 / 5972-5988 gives 1.1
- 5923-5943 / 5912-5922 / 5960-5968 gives 0.8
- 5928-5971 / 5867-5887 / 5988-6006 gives 1.4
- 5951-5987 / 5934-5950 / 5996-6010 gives -2.7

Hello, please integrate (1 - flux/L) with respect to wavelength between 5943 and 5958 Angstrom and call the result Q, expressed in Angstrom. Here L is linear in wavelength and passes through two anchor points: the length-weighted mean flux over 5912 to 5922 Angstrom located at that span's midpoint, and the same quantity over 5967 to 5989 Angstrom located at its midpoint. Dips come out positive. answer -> 0.8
